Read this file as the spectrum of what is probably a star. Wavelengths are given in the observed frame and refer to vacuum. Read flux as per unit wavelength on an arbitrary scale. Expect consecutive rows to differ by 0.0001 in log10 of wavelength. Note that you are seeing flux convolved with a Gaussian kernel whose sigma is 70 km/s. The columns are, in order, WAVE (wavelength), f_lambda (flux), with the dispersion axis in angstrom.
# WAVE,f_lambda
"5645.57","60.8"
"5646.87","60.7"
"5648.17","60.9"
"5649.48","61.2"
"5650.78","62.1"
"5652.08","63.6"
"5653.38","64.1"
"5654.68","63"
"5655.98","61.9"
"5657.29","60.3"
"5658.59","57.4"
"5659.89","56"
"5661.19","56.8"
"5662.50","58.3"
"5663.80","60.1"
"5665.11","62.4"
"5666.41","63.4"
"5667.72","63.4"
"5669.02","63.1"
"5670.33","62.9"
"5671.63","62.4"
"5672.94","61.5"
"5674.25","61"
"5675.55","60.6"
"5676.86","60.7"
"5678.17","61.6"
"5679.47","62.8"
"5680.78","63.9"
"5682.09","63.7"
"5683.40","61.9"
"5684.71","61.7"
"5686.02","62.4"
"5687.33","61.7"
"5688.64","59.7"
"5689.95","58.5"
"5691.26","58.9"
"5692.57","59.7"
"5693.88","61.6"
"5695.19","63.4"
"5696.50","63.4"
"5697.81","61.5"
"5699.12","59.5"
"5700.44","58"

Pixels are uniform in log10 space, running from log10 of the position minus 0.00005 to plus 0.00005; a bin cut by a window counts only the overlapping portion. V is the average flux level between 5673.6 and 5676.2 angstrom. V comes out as 61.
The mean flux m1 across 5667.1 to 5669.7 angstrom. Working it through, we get 63.3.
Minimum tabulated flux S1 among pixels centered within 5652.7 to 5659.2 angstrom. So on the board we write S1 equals 57.4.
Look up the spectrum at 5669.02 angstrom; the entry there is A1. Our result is 63.1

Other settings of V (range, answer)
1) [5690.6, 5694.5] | 60.1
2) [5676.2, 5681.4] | 62.2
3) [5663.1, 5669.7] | 62.4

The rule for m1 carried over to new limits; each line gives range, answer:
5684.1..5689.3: 61.3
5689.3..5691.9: 58.7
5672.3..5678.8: 61.1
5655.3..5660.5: 59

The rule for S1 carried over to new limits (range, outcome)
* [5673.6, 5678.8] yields 60.6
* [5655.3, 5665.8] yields 56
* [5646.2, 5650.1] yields 60.7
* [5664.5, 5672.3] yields 62.4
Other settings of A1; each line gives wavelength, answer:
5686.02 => 62.4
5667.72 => 63.4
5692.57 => 59.7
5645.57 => 60.8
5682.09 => 63.7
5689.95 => 58.5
